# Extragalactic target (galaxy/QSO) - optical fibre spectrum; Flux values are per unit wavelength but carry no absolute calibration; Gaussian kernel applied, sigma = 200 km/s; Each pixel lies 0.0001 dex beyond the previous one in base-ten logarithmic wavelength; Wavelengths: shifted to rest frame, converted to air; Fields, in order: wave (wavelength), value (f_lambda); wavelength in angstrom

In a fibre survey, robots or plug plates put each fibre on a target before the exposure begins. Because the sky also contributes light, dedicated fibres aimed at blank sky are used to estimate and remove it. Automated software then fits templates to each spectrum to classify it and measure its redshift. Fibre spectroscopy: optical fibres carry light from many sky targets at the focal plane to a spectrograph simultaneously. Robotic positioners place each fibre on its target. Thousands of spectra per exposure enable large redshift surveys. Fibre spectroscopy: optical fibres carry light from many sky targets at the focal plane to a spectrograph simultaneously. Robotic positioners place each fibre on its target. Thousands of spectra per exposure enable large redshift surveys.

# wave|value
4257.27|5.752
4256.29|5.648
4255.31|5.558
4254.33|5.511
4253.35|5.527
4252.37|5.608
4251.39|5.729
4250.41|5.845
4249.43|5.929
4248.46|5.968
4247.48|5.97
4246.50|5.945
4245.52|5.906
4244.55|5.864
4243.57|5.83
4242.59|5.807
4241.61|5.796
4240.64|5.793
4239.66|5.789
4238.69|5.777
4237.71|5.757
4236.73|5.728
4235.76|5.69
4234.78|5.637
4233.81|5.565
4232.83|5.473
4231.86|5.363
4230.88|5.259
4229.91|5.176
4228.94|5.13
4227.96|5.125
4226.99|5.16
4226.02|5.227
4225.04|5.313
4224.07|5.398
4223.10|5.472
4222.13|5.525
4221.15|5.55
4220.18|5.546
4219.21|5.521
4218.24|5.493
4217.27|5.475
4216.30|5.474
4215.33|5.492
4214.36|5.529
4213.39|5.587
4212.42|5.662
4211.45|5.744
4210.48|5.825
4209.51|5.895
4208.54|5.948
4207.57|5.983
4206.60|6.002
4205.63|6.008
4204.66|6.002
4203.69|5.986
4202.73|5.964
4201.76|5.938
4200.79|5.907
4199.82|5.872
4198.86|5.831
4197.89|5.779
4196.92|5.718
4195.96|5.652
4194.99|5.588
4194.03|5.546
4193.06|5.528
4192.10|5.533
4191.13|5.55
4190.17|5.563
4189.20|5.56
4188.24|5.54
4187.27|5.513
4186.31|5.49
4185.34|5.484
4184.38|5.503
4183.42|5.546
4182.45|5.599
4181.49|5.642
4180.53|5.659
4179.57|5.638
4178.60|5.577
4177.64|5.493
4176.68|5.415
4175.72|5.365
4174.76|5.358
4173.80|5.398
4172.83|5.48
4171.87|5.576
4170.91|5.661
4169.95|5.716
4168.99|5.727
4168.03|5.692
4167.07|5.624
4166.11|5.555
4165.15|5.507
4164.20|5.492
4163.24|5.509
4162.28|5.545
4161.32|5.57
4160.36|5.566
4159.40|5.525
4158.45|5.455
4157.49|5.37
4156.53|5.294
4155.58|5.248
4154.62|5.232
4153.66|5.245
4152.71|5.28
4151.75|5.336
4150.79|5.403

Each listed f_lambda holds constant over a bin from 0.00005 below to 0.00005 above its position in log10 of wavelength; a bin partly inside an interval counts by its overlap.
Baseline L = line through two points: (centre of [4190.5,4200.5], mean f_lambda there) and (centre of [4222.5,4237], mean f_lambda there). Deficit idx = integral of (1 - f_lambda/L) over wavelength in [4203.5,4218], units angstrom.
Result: -0.6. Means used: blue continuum 5.67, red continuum 5.38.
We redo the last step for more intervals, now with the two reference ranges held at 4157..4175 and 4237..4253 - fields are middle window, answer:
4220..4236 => 1.1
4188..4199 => 0.1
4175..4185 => 0.1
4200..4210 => -0.5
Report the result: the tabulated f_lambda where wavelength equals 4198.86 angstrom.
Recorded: 5.831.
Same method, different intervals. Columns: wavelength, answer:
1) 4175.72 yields 5.365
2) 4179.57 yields 5.638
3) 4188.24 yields 5.54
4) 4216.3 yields 5.474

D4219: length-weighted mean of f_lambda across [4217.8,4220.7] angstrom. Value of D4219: 5.53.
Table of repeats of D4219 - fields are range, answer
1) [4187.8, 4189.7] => 5.55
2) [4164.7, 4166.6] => 5.53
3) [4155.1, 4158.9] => 5.34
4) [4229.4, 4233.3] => 5.33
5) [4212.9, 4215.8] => 5.54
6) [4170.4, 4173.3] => 5.58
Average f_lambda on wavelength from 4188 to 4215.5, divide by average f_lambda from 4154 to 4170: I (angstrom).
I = 1.0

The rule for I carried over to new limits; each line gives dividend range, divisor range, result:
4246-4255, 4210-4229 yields 1.06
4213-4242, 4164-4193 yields 0.99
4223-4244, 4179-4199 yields 0.99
